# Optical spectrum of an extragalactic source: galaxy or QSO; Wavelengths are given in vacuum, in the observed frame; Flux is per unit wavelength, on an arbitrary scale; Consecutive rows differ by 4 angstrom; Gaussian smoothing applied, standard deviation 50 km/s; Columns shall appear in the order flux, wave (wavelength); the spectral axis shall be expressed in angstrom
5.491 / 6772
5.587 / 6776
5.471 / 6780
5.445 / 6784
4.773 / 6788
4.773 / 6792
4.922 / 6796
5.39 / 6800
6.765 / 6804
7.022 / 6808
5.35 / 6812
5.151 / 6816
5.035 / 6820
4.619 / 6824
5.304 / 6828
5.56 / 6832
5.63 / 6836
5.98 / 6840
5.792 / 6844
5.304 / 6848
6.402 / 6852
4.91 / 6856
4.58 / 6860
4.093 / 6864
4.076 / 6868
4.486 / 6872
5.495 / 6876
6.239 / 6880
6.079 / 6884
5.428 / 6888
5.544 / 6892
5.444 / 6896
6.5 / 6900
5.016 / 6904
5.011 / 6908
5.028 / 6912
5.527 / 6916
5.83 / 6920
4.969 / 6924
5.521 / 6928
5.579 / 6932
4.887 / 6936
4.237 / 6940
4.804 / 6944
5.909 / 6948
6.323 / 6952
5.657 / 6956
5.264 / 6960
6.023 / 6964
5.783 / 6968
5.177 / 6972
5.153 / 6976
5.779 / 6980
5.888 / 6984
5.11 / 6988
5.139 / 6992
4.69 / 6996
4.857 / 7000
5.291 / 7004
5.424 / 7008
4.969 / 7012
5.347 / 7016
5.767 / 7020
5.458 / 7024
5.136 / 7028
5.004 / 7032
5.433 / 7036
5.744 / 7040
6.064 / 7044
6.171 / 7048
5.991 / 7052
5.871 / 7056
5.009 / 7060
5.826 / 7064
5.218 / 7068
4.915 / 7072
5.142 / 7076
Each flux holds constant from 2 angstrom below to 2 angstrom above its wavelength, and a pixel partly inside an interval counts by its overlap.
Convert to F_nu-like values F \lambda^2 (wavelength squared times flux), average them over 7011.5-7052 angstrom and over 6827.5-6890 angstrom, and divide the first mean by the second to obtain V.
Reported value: 1.09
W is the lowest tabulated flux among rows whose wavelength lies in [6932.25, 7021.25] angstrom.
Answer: 4.237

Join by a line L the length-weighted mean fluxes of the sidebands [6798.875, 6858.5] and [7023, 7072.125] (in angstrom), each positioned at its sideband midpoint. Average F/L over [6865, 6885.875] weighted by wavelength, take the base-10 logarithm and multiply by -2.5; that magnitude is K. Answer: 0.08 mag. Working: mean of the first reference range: 5.61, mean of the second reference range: 5.55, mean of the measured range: 5.21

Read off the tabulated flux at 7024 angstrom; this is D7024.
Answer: 5.458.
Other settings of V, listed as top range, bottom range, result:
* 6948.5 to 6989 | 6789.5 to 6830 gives 1.09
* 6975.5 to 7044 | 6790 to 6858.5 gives 1.02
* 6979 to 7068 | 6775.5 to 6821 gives 1.06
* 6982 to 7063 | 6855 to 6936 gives 1.07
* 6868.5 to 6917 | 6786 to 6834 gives 1.03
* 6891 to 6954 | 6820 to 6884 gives 1.05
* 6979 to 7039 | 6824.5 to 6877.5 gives 1.07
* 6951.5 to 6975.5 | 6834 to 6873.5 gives 1.13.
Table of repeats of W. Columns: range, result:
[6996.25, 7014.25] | 4.857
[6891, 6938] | 4.887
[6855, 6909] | 4.076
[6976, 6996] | 4.69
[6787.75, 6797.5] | 4.773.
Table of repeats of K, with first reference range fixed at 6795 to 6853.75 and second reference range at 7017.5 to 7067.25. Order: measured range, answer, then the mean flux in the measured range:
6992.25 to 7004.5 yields 0.14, 4.93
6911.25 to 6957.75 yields 0.05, 5.36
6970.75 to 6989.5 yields 0.03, 5.44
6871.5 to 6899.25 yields 0.00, 5.63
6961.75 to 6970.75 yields -0.04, 5.82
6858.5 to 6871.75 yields 0.30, 4.27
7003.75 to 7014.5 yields 0.08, 5.22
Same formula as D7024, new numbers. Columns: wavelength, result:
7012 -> 4.969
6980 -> 5.779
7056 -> 5.871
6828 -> 5.304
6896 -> 5.444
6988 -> 5.11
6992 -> 5.139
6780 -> 5.471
